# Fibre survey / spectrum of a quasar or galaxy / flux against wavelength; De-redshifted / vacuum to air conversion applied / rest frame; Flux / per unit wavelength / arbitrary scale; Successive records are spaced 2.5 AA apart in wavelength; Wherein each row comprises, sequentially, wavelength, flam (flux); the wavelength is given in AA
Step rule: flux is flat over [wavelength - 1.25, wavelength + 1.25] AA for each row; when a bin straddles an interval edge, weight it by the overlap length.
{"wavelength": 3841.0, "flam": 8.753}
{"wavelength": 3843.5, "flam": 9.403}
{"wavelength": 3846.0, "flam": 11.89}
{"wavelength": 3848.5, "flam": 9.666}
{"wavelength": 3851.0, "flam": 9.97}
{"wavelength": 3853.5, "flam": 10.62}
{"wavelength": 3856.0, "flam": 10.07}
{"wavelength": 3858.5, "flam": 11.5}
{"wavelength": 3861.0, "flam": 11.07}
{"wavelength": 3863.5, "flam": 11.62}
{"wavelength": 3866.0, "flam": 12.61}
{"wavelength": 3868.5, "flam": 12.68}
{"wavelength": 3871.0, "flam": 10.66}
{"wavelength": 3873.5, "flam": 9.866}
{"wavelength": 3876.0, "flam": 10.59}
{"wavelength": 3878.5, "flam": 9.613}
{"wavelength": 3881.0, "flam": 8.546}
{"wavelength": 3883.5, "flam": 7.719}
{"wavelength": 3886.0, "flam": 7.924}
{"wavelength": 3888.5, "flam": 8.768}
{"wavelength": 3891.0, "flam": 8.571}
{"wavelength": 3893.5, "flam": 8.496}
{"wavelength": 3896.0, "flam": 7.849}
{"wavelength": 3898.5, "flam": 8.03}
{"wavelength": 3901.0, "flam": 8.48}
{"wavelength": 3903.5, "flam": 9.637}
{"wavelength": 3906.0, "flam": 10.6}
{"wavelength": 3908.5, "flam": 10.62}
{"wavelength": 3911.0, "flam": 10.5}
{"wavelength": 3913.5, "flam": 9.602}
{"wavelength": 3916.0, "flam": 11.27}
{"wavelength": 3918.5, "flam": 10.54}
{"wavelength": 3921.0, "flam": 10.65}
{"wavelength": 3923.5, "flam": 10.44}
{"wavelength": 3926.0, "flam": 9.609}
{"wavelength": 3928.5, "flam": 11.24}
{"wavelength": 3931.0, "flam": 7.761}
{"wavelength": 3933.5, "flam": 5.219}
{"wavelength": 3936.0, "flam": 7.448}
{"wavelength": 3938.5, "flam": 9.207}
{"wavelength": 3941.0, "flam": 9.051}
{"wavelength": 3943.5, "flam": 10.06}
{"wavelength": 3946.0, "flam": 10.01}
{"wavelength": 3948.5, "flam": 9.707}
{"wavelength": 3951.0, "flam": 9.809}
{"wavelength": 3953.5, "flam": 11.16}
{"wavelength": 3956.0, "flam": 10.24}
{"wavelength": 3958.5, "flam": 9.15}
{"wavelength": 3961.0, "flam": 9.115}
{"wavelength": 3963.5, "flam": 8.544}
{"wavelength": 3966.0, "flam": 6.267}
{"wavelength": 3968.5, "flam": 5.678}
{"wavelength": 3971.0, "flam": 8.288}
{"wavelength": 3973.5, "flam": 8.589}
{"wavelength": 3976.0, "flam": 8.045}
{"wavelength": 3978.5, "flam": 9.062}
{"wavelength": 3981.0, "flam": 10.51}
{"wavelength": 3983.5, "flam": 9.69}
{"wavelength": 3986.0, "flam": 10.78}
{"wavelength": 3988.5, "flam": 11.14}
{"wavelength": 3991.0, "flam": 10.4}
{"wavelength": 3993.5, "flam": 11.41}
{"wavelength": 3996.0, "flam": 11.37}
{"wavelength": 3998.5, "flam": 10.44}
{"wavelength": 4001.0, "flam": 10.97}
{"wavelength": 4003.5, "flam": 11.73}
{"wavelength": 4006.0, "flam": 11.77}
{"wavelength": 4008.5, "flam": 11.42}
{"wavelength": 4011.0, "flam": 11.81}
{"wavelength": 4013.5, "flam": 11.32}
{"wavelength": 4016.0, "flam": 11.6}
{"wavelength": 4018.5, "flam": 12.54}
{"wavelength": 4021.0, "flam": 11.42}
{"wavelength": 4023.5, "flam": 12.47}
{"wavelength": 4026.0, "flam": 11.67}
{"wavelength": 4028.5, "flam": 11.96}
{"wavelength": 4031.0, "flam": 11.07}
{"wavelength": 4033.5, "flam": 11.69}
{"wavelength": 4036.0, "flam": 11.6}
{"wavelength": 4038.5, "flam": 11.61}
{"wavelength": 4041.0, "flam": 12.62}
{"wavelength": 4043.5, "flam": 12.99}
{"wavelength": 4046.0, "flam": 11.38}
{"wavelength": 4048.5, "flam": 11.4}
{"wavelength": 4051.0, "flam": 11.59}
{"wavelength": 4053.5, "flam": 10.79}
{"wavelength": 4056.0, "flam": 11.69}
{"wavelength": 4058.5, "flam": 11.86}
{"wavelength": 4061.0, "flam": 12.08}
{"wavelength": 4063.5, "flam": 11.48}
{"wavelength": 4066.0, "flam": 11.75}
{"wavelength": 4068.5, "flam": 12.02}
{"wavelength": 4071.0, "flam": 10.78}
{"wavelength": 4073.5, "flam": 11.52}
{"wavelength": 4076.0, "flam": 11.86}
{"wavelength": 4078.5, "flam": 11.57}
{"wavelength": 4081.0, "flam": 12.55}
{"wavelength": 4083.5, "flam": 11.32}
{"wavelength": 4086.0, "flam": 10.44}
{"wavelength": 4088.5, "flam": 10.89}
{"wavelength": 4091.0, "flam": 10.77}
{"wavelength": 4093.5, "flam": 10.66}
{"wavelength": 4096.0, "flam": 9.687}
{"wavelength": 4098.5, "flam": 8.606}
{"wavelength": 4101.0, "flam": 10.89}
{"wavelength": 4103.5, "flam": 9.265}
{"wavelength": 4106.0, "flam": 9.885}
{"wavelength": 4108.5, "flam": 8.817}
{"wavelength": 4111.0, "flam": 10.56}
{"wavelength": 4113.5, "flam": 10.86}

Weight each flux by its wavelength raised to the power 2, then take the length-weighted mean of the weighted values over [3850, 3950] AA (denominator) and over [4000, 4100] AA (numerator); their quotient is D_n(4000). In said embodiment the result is 1.3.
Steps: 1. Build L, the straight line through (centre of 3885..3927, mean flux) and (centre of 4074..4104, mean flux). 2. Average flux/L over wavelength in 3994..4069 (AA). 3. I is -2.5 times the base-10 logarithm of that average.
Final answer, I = -0.128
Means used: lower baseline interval 9.51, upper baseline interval 10.8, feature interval 11.7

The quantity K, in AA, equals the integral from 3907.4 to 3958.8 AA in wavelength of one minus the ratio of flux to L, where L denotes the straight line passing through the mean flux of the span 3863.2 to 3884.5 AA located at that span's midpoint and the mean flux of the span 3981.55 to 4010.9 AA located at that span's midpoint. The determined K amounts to 4.9 AA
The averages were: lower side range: 10.4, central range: 9.69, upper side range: 11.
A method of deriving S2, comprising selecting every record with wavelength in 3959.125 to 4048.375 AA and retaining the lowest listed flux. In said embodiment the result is 5.678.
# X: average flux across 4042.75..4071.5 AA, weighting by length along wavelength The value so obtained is 11.7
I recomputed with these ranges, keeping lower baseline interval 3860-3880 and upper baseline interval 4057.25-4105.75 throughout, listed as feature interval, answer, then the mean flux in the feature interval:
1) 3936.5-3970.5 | 0.220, 9.02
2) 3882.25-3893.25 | 0.315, 8.27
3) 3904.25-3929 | 0.059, 10.5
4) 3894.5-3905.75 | 0.262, 8.69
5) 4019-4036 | -0.067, 11.7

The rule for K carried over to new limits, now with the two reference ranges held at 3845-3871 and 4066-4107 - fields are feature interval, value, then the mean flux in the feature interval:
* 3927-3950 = 4.5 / 8.87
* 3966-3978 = 3.7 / 7.59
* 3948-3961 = 1.3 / 9.94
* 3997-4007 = -0.3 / 11.2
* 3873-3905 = 6.7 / 8.76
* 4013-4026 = -1.1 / 11.9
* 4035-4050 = -1.4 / 11.9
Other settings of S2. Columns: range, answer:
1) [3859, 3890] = 7.719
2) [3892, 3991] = 5.219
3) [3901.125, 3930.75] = 9.602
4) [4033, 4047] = 11.38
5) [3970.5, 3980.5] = 8.045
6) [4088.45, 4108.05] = 8.606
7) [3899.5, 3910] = 8.48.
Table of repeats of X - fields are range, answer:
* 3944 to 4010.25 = 9.84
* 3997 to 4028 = 11.6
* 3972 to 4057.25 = 11.2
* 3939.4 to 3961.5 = 9.83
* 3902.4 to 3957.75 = 9.74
